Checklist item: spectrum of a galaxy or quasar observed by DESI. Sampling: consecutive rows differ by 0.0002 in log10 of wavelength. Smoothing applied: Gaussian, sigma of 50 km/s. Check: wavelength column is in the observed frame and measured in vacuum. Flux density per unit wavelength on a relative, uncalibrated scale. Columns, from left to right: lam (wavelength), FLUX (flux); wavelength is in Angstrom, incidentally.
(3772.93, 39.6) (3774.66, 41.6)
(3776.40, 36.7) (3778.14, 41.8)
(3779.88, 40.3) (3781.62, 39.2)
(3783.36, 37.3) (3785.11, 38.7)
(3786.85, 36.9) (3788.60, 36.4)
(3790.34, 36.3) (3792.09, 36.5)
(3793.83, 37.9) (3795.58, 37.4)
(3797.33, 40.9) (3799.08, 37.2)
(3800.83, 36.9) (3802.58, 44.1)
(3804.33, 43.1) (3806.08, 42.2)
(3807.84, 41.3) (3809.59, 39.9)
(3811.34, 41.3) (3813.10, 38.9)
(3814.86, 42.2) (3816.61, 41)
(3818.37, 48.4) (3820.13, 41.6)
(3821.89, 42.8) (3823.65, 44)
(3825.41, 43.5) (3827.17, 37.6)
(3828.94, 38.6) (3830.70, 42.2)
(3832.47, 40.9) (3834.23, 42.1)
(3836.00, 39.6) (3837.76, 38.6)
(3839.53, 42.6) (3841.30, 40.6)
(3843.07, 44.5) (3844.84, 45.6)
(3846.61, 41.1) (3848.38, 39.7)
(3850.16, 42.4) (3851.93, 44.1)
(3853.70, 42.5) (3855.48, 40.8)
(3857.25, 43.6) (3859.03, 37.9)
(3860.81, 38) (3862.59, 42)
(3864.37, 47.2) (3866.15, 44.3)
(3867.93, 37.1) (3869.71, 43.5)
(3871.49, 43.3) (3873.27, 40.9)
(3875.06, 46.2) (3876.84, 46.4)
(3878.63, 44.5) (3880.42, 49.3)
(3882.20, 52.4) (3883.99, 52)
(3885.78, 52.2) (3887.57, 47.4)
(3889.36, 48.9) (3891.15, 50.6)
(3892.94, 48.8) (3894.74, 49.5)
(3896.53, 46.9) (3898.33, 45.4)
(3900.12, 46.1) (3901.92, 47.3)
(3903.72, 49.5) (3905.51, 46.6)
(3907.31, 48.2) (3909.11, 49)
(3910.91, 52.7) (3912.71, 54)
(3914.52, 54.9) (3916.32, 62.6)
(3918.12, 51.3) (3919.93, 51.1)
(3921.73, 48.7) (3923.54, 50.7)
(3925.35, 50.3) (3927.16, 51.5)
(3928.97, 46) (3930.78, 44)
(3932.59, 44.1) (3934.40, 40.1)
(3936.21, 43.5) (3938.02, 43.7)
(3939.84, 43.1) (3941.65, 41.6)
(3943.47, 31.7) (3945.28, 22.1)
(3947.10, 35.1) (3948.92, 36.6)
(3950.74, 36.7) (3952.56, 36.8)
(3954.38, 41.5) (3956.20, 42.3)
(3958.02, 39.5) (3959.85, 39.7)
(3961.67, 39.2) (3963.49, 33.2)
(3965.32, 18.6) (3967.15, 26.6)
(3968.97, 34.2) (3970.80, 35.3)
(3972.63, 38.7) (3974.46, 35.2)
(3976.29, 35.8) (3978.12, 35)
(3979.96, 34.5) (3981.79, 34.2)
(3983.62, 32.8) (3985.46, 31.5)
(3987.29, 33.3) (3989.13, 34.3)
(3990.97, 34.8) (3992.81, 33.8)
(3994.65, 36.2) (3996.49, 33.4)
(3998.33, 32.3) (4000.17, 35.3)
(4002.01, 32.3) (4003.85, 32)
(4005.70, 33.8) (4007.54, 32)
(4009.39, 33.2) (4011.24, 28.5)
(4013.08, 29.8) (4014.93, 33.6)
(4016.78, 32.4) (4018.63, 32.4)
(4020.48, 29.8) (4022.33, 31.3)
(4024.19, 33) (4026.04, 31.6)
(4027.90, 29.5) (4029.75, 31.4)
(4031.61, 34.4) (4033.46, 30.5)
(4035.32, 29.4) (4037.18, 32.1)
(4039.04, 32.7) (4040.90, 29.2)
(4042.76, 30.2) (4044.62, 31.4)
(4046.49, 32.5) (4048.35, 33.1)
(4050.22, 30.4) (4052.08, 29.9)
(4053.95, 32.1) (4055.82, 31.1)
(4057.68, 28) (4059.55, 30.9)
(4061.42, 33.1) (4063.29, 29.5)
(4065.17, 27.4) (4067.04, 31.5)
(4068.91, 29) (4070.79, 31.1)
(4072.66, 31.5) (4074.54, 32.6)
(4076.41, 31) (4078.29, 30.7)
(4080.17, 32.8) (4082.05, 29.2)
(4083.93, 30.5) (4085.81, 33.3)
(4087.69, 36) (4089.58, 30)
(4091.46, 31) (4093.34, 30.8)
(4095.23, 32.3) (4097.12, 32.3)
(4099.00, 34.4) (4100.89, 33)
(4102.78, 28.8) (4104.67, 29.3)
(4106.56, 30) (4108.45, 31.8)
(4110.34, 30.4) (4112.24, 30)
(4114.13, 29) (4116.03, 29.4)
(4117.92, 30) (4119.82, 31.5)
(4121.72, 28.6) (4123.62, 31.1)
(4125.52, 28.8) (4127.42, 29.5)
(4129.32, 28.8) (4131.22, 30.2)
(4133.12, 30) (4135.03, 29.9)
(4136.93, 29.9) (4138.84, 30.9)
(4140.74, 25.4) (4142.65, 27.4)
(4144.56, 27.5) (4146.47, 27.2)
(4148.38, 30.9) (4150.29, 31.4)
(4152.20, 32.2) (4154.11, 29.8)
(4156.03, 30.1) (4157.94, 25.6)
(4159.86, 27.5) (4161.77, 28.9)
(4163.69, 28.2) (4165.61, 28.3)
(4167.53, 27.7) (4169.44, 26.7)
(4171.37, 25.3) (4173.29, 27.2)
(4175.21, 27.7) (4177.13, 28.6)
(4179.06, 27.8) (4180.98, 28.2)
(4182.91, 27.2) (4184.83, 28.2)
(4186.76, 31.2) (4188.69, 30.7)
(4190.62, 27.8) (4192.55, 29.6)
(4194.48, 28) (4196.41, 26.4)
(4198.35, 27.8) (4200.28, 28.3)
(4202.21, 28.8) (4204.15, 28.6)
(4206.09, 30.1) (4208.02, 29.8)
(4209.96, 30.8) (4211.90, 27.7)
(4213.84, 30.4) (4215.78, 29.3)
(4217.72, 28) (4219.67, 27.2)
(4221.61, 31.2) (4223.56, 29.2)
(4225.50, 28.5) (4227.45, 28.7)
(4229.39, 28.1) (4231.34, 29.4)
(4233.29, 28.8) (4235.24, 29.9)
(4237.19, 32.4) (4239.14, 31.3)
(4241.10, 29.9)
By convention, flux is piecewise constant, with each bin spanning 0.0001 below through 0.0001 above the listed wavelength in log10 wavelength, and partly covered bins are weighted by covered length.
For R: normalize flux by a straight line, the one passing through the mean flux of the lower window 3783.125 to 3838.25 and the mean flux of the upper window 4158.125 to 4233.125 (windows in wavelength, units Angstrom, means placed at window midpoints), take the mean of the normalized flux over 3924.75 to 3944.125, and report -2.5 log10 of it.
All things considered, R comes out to -0.19 mag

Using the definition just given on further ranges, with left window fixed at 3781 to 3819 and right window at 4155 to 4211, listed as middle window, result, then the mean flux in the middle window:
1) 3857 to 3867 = -0.11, 42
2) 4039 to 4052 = 0.04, 31.2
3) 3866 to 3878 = -0.15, 43.1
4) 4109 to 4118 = 0.02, 29.8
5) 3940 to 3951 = 0.03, 34.4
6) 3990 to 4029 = 0.03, 32.4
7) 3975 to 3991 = 0.01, 34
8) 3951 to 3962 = -0.14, 39.7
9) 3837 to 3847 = -0.10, 42.3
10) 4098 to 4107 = -0.02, 31.2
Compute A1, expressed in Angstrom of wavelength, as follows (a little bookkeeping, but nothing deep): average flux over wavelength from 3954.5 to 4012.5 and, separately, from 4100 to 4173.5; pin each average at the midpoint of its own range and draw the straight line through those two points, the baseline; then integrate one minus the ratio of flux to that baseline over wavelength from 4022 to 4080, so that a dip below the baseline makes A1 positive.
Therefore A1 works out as 1.5 Angstrom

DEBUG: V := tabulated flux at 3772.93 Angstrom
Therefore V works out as 39.6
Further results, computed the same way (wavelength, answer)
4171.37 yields 25.3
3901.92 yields 47.3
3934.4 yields 40.1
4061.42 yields 33.1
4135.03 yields 29.9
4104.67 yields 29.3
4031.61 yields 34.4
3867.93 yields 37.1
